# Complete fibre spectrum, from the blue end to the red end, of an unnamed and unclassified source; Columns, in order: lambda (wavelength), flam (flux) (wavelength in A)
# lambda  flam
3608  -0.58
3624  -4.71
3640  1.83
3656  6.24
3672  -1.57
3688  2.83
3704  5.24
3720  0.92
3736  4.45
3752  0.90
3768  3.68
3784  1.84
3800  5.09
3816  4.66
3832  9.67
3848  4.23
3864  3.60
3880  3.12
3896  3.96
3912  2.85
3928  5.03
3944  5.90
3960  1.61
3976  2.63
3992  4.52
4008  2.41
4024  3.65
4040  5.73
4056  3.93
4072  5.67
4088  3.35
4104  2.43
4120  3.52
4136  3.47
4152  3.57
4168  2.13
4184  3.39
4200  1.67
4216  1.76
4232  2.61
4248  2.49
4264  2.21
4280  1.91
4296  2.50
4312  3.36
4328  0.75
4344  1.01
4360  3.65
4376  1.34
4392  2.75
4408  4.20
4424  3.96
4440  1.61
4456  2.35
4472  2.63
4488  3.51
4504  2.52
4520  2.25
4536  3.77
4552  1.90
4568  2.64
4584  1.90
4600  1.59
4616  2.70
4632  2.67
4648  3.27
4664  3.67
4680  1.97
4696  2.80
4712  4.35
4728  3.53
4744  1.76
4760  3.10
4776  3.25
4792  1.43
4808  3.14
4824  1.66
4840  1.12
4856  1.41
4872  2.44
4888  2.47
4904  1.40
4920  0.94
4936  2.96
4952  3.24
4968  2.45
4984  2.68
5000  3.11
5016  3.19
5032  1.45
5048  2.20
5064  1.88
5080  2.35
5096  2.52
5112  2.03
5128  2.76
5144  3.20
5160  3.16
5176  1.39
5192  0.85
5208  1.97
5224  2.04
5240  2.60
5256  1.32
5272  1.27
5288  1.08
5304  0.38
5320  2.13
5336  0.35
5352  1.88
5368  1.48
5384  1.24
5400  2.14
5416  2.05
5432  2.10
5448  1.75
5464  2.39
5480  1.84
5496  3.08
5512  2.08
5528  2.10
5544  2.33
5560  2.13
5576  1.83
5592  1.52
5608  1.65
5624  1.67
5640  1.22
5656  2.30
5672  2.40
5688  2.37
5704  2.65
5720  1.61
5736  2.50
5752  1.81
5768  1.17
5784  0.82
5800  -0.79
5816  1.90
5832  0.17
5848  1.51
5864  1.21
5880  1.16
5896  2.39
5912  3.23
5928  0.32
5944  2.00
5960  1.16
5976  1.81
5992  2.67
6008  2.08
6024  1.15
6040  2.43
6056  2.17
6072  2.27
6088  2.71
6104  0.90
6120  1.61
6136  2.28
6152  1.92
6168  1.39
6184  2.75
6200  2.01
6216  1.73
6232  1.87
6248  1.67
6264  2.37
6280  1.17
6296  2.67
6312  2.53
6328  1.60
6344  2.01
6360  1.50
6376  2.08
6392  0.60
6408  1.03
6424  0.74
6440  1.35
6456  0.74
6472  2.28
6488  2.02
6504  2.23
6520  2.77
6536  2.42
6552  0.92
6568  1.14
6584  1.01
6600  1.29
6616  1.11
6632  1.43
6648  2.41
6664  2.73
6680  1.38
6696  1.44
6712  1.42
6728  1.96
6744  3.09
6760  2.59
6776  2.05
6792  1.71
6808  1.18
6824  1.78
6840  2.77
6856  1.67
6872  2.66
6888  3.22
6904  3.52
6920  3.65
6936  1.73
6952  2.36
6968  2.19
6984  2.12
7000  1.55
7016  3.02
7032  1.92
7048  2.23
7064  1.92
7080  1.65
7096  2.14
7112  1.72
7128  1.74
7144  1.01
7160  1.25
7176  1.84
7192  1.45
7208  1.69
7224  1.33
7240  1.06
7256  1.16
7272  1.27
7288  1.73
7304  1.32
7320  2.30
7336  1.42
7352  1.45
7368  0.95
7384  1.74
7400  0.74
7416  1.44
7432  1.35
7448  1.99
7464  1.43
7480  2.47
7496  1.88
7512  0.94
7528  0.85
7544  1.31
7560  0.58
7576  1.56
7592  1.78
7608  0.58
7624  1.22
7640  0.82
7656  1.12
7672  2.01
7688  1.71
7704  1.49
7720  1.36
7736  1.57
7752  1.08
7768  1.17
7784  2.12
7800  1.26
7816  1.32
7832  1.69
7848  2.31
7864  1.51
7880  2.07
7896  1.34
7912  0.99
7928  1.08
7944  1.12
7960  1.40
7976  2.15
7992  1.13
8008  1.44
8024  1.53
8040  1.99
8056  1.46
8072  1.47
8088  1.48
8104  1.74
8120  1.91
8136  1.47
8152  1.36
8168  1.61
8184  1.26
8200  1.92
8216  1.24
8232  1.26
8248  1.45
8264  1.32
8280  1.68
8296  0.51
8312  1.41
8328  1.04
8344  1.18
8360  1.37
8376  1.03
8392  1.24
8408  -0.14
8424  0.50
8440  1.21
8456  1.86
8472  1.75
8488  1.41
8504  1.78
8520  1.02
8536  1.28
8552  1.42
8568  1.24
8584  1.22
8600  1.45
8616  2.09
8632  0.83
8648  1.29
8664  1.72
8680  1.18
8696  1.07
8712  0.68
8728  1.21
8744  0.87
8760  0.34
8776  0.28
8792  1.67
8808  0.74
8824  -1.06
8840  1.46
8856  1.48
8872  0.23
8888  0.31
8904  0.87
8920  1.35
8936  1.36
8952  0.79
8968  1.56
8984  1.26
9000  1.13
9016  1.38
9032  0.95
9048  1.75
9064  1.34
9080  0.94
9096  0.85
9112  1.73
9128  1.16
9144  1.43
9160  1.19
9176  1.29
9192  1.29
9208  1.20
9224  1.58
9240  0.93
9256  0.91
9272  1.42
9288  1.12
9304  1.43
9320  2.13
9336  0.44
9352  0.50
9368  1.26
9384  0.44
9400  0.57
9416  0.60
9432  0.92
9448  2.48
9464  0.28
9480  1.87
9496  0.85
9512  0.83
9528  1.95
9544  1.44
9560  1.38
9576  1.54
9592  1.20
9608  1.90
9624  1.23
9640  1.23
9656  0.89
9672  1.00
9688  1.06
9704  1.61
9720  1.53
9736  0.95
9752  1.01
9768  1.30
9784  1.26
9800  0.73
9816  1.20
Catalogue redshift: 1.47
